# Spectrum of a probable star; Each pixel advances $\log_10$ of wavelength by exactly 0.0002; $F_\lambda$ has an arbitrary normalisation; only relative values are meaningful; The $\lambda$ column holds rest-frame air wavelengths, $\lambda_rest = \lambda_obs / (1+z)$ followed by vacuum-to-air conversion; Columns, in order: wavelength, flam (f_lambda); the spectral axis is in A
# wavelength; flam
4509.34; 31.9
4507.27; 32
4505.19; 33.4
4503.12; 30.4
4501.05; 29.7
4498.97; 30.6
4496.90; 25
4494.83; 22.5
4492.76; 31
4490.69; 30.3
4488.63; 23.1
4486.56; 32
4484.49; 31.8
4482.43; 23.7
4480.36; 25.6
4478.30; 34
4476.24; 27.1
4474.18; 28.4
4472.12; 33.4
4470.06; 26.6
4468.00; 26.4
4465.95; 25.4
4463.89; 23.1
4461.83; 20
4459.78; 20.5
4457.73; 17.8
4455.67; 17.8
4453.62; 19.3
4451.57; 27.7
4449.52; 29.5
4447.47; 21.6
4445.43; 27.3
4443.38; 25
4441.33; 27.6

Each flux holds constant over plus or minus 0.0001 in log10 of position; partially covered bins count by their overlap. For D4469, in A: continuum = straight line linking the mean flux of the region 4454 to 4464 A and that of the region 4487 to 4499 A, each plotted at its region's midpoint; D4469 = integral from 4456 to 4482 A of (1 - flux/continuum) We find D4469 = -4.3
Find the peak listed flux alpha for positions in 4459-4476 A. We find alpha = 33.4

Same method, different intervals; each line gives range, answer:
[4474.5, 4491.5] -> 34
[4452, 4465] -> 23.1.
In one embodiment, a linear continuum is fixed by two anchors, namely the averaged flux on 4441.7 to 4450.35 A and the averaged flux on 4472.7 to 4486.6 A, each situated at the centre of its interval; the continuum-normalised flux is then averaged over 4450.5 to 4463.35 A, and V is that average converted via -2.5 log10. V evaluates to 0.29 mag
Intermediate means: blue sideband 25.9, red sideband 28.9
